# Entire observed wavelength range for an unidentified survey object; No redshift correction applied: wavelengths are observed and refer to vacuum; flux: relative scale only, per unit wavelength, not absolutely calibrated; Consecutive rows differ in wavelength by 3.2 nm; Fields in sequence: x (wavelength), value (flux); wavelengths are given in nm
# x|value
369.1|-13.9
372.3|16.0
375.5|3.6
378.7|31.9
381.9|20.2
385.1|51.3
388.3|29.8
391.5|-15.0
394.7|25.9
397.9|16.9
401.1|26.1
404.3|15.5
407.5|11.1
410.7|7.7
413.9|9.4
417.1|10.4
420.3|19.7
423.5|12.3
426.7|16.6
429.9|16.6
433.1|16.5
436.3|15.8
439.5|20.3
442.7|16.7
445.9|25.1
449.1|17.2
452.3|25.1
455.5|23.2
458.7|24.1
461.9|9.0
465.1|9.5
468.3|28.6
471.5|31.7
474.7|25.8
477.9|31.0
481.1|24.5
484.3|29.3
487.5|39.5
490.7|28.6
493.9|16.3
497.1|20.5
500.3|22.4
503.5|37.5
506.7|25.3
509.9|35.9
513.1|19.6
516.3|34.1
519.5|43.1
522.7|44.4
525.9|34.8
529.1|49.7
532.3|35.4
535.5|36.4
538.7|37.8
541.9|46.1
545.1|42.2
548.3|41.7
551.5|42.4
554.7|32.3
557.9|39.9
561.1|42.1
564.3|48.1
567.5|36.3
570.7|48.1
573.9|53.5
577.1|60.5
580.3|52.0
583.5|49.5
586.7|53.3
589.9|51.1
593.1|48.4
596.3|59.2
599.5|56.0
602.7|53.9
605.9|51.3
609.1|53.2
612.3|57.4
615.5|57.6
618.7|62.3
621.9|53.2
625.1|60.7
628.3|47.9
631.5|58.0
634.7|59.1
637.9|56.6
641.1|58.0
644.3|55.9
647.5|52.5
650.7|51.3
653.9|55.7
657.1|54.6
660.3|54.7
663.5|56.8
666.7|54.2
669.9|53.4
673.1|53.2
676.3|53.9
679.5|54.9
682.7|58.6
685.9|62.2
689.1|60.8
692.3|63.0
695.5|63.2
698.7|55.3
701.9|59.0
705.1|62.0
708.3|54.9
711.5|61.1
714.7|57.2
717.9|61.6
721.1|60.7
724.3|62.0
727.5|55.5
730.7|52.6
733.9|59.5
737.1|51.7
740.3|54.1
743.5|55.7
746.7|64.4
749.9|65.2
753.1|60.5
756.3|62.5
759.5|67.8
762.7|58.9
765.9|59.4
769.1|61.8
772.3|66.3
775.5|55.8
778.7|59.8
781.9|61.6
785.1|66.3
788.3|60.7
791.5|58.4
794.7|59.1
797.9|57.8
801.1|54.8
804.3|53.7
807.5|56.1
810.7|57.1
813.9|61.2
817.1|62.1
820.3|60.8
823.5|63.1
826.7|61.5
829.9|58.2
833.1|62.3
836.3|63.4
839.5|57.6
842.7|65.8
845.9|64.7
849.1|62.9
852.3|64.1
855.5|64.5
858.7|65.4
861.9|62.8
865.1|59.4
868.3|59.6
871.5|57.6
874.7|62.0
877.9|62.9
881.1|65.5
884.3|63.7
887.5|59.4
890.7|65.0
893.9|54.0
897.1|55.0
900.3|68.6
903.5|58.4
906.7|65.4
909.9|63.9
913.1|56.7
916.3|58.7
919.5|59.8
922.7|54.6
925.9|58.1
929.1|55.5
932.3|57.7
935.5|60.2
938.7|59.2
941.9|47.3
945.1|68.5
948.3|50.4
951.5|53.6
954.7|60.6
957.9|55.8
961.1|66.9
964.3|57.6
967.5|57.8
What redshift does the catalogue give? 0.292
